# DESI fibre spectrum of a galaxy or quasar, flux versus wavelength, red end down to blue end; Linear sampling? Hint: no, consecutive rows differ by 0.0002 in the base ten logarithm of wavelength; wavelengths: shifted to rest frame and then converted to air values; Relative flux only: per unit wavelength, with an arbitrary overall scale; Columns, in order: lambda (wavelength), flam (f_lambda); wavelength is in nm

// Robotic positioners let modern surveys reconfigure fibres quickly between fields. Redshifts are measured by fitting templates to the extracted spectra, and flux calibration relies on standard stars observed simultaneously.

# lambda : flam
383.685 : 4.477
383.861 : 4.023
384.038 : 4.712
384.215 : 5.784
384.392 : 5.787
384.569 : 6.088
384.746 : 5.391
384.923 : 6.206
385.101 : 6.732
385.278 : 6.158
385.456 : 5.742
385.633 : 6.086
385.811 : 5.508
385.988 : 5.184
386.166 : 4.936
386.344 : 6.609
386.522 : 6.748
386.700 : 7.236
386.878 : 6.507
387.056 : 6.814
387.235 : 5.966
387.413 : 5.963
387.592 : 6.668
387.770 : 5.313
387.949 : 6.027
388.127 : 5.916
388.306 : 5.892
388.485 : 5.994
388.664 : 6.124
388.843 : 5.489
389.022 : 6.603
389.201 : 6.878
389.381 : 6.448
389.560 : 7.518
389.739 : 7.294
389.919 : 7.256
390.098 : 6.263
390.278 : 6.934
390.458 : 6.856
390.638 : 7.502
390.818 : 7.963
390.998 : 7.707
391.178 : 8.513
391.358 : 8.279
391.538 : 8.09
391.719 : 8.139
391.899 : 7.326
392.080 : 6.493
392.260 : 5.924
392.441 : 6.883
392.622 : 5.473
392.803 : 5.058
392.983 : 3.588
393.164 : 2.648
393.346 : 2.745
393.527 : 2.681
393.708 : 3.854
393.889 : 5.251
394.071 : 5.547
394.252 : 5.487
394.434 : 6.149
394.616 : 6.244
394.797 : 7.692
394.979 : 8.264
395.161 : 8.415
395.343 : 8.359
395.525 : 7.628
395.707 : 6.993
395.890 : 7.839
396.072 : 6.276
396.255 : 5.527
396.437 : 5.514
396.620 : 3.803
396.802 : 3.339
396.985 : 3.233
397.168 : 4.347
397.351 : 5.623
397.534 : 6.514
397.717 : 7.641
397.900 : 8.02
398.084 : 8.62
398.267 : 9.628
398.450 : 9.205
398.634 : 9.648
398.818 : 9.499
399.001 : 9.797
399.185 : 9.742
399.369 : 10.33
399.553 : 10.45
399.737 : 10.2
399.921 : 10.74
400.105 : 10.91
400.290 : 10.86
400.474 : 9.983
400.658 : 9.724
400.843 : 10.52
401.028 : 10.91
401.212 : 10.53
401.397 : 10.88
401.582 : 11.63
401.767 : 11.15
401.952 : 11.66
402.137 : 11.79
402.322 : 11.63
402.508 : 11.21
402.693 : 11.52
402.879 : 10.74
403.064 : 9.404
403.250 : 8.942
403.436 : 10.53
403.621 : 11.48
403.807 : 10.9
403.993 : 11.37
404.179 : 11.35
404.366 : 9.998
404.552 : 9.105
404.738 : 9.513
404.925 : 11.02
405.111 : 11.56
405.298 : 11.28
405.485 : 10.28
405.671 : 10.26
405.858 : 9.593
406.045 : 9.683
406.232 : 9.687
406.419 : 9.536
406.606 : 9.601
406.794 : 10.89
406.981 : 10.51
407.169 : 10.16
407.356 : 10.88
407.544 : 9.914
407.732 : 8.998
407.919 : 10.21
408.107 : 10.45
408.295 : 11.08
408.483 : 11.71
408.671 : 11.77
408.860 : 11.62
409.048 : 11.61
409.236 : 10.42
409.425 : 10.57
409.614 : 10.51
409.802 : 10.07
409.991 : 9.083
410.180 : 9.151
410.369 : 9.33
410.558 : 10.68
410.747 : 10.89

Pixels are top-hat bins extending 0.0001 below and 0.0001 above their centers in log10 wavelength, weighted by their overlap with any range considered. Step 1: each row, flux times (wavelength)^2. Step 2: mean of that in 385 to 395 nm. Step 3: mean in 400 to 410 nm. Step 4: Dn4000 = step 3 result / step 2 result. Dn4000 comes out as 1.8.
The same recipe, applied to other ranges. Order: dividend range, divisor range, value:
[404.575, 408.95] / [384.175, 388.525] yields 1.91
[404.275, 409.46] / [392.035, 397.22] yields 1.99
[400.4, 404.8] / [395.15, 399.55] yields 1.49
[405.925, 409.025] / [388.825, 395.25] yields 1.77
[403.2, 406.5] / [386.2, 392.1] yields 1.64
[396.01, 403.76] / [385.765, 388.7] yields 1.61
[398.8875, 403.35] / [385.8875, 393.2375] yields 1.74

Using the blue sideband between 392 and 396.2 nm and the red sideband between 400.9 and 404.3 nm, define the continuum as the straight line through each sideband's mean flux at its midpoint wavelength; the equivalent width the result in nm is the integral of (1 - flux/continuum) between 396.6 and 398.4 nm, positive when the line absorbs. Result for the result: 0.40 nm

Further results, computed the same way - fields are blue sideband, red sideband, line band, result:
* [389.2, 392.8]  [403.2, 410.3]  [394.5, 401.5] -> 0.322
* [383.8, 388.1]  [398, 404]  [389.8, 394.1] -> 0.852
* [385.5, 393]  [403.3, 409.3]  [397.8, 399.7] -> -0.160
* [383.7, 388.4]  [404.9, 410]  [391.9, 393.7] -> 0.640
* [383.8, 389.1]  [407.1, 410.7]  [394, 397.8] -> 0.780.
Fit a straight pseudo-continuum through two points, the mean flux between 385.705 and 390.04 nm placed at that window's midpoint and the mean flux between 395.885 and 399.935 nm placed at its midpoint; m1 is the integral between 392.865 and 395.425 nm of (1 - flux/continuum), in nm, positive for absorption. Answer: 0.590 nm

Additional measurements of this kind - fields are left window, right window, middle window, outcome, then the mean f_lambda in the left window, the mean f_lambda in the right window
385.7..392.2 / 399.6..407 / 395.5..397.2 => 0.64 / 6.69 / 10.6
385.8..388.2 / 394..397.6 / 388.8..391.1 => -0.33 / 6.12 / 6.14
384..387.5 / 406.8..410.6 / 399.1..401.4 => -0.42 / 6.03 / 10.4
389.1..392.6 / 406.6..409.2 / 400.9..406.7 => -0.45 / 7.24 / 10.7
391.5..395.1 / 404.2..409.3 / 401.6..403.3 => -0.40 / 5.66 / 10.4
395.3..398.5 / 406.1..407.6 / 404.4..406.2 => -0.12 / 6.5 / 10.1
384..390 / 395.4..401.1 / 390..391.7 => -0.18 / 6.18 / 8.16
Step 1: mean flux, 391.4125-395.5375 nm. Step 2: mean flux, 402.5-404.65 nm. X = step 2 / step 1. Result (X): 1.76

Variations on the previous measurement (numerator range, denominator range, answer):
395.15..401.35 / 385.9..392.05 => 1.23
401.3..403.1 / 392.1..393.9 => 2.52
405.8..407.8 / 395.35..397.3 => 1.79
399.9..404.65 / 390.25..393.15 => 1.58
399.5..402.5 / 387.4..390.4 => 1.70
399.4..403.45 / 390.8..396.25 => 1.69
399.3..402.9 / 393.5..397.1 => 1.83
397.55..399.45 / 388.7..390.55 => 1.35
